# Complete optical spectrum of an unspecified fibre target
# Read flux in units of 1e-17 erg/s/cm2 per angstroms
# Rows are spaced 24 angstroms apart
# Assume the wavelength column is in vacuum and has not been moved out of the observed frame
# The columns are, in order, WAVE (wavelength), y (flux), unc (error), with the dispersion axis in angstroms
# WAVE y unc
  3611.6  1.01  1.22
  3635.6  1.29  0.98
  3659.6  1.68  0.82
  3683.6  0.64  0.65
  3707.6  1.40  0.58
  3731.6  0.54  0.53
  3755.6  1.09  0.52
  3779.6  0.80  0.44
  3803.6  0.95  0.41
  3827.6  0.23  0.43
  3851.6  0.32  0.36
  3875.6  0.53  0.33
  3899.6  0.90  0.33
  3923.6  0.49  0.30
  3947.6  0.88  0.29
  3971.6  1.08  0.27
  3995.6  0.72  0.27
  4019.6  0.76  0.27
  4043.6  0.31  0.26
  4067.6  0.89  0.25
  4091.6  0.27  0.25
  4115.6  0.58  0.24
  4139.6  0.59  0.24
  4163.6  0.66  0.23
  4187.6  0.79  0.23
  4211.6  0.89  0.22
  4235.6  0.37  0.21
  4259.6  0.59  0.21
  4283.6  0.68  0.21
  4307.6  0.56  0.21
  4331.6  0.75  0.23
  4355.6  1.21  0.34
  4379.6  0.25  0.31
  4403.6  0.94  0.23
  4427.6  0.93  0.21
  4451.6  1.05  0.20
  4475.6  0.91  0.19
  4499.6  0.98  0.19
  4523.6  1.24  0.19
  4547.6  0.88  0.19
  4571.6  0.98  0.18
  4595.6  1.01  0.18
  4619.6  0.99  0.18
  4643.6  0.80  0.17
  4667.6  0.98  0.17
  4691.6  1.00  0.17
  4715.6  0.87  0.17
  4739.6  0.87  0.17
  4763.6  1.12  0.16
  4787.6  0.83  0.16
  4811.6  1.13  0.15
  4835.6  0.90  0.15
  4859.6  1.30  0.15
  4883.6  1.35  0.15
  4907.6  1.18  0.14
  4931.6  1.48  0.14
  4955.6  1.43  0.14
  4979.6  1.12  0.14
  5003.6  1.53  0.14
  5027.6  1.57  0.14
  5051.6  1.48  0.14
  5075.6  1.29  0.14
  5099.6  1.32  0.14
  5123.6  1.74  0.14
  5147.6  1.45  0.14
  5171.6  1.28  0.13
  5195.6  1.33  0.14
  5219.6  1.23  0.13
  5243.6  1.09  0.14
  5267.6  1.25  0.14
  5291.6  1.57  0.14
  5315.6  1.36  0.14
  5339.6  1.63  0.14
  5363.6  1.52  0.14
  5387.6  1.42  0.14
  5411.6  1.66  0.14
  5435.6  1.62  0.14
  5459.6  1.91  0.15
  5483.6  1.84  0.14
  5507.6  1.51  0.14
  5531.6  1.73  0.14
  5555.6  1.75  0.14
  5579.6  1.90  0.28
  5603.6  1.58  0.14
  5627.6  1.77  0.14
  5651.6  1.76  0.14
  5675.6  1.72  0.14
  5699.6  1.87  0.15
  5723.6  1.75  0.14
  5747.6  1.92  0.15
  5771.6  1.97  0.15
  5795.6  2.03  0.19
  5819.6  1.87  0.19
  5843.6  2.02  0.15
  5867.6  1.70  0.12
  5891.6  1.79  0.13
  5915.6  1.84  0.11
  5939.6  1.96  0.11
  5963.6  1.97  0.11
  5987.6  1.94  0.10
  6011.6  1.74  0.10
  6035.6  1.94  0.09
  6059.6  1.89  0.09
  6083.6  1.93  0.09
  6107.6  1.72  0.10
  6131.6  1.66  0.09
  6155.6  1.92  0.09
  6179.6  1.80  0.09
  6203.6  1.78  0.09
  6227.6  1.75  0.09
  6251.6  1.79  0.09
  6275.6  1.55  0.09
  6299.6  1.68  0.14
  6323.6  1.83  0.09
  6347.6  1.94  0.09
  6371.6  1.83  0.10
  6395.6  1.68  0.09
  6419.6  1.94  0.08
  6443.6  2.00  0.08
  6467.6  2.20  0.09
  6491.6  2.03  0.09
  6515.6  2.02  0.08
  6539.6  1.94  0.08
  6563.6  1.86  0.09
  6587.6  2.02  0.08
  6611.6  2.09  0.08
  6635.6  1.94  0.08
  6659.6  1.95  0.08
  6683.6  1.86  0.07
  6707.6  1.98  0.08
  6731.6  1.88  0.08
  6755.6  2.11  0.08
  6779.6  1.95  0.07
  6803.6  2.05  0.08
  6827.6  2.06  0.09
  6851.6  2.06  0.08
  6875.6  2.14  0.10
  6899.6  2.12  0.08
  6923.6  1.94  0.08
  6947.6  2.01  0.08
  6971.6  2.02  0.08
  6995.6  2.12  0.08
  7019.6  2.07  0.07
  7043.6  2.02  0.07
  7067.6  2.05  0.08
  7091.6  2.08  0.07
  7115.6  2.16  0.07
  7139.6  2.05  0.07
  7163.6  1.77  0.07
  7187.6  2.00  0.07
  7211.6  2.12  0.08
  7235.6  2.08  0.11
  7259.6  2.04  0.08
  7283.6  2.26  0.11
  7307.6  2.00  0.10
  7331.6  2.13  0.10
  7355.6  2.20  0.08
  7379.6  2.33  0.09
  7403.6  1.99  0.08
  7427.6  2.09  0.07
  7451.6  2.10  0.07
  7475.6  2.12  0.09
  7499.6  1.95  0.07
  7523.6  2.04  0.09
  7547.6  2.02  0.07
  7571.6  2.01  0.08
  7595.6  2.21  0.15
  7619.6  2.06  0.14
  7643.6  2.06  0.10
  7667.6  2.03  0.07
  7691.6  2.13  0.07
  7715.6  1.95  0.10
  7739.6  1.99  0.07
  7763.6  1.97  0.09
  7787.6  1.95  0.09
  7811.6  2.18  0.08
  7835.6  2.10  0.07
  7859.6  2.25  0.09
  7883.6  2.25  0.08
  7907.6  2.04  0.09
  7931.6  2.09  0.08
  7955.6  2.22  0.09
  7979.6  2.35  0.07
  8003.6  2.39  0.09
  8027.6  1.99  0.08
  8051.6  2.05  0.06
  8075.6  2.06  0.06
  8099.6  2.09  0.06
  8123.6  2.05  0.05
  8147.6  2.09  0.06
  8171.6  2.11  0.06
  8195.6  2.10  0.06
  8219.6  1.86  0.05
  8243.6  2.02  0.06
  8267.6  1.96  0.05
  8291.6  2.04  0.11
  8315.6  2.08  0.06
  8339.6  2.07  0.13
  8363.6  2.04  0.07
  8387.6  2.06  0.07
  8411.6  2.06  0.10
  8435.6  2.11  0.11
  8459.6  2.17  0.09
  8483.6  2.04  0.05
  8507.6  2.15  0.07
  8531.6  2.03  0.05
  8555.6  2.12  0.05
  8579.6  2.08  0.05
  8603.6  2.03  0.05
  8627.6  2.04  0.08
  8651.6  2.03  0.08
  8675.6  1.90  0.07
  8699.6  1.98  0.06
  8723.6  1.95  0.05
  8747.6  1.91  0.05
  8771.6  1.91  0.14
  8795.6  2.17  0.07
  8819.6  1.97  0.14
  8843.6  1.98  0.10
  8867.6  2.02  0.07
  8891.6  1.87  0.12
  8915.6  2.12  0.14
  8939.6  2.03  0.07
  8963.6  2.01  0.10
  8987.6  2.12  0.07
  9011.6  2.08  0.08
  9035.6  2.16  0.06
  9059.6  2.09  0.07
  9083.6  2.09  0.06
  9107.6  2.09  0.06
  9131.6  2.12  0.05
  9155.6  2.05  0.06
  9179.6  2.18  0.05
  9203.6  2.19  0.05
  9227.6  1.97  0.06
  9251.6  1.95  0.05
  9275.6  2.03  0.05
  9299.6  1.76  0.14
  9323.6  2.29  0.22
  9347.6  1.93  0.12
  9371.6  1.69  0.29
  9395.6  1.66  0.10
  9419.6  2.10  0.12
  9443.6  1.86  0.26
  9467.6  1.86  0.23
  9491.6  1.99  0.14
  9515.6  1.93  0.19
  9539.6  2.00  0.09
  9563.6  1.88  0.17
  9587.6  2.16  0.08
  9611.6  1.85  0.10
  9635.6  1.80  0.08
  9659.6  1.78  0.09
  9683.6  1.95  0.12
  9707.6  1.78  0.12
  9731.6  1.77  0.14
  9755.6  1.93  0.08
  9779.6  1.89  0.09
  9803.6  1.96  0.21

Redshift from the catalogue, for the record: 0.215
